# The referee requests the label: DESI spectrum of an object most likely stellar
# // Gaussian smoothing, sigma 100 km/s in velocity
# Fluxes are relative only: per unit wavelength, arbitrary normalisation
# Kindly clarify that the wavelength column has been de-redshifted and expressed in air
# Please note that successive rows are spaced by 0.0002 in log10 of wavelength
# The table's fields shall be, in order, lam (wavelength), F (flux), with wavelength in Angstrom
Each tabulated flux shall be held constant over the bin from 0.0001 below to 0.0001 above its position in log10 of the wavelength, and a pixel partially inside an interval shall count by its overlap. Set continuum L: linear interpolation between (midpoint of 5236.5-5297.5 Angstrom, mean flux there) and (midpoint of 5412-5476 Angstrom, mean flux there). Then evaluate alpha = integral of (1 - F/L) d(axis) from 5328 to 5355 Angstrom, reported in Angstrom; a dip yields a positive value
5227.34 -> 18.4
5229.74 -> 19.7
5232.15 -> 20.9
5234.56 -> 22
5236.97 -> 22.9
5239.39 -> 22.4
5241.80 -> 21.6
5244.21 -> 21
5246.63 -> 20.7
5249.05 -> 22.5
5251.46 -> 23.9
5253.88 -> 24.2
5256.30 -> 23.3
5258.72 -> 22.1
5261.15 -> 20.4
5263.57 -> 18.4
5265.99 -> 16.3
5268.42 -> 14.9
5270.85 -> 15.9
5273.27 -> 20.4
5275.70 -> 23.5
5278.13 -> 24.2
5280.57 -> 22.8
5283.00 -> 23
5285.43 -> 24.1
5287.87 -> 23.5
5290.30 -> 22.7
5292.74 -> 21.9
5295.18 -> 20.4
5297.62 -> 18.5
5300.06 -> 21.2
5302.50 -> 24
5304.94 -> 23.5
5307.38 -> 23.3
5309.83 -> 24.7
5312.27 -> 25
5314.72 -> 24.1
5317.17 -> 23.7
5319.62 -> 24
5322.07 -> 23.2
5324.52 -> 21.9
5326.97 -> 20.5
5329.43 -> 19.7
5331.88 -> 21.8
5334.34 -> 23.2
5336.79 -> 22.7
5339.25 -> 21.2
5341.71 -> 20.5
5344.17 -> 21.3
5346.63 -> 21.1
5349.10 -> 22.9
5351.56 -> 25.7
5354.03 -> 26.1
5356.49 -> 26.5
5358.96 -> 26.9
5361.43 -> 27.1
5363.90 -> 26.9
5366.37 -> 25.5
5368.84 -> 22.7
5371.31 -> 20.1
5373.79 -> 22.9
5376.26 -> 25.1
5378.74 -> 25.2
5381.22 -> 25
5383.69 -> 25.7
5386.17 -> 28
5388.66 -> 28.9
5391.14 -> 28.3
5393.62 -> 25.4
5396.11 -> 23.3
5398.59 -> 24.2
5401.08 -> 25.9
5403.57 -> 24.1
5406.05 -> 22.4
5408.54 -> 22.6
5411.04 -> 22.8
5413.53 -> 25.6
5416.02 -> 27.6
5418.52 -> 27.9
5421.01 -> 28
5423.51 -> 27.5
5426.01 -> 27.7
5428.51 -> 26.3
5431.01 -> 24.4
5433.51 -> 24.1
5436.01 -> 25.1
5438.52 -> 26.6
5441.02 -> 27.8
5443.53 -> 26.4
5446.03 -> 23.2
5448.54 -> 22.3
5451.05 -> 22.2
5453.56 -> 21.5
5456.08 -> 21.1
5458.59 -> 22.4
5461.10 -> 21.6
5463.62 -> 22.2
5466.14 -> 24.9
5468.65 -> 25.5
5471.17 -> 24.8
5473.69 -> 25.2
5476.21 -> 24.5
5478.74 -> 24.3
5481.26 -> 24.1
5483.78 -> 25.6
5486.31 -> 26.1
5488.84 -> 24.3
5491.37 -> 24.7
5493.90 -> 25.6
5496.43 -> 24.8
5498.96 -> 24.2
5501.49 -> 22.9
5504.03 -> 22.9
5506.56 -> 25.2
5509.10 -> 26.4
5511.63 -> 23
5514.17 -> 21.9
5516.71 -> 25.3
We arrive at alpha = 0.6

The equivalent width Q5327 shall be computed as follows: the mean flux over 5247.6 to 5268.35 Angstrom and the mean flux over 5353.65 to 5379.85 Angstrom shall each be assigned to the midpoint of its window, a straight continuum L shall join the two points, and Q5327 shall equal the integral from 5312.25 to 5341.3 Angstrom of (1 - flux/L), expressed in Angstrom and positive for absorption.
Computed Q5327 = 1.3 Angstrom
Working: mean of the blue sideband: 21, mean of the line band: 22.4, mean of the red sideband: 25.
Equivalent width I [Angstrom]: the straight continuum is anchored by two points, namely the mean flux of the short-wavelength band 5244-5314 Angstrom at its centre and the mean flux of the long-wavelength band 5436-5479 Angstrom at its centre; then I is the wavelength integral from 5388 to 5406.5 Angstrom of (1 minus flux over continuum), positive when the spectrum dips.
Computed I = -1.7 Angstrom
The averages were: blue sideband 21.8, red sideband 23.9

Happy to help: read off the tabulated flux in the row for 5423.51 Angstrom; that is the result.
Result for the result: 27.5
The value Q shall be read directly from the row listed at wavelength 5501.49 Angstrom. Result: 22.9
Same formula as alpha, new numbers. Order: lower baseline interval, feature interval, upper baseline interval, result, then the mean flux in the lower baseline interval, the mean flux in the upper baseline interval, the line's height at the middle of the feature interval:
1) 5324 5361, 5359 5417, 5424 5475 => -3.8 Angstrom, 22.9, 24.3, 23.5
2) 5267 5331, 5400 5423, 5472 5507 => -1.7 Angstrom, 22.1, 24.6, 23.6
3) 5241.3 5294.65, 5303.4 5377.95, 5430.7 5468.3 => -3.8 Angstrom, 21.4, 23.7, 22.3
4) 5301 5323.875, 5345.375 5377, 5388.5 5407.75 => 0.0 Angstrom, 23.9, 25.1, 24.5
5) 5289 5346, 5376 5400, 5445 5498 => -3.1 Angstrom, 22.3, 23.9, 23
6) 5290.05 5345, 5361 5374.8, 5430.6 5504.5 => -0.7 Angstrom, 22.3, 24.2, 22.9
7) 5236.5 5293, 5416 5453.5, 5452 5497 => -3.3 Angstrom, 21.5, 24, 23.6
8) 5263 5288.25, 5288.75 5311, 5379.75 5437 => -0.7 Angstrom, 20.6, 25.7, 21.5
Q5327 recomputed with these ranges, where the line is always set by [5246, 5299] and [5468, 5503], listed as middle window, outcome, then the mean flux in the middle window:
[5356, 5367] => -1.91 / 26.6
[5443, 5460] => 1.13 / 22.6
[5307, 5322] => -1.48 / 24.1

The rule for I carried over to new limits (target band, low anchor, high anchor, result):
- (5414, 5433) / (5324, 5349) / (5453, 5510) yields -3.15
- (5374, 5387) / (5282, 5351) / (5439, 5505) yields -1.34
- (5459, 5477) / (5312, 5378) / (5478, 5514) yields 0.22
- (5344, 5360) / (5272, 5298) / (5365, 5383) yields -0.69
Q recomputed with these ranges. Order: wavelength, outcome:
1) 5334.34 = 23.2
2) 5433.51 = 24.1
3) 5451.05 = 22.2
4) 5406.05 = 22.4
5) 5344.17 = 21.3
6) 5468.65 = 25.5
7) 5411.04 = 22.8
